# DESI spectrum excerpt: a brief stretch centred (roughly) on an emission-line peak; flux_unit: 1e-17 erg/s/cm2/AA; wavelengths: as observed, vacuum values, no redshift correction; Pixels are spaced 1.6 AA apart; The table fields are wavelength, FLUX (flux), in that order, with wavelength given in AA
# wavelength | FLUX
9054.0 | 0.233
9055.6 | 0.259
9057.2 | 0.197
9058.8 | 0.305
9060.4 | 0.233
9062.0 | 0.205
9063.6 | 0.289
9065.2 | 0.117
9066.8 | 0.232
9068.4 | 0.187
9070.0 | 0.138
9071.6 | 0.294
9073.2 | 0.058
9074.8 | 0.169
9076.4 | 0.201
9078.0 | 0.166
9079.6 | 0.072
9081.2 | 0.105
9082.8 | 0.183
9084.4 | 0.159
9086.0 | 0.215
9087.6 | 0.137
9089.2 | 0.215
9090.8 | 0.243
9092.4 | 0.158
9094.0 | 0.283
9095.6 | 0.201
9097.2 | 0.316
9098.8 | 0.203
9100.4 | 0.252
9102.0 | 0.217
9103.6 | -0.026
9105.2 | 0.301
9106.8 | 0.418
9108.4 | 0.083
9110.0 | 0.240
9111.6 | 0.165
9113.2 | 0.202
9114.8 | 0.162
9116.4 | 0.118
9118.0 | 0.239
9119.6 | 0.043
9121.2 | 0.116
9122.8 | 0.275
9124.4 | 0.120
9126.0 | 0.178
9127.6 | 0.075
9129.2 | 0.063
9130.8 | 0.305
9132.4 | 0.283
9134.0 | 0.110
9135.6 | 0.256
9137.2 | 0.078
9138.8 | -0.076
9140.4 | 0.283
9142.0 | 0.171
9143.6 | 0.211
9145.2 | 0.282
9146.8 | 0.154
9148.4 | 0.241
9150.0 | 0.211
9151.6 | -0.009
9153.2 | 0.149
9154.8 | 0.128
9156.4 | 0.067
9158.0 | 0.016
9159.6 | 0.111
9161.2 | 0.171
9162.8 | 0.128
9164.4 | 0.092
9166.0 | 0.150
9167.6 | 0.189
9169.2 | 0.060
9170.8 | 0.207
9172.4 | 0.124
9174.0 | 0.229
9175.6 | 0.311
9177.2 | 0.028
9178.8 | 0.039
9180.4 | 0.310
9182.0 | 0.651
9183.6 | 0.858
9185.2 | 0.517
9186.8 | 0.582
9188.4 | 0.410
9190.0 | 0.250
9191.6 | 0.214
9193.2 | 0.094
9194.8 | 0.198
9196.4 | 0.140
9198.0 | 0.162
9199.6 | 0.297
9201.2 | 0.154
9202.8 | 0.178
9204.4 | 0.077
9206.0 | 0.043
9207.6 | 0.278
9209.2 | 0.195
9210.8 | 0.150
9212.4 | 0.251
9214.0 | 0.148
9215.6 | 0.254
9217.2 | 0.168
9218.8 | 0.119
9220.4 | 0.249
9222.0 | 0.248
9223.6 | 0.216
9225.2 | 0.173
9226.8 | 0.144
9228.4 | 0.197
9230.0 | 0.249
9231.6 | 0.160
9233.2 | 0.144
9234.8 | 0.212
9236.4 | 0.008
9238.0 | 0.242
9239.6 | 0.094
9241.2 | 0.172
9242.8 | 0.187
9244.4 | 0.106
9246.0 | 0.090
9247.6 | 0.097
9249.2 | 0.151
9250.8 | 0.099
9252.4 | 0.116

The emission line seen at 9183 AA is [O III]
